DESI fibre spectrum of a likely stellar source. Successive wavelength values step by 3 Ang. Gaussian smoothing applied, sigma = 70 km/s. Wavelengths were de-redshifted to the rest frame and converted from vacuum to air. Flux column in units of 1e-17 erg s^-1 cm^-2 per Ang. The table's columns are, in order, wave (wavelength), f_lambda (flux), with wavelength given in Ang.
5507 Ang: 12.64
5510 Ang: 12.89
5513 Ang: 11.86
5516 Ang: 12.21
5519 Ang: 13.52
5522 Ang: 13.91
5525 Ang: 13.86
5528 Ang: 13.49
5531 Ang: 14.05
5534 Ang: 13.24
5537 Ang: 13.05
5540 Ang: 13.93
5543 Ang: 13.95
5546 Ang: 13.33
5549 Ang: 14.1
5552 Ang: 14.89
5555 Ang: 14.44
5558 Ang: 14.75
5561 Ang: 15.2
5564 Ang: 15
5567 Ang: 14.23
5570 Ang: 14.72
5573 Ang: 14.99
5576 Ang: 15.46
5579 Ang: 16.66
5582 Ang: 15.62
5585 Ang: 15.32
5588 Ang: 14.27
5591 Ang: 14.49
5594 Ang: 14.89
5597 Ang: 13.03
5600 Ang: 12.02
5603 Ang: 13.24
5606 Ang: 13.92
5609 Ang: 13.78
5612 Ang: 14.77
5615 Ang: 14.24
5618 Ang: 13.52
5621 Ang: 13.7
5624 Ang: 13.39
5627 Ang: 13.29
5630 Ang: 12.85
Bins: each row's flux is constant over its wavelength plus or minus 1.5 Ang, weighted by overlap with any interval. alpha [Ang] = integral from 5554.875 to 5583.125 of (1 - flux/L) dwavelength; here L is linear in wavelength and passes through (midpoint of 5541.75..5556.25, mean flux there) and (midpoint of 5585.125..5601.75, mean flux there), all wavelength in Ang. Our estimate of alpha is -2.3 Ang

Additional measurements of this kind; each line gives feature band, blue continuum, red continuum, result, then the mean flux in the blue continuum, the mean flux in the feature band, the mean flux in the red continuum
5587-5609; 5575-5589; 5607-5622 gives 1.6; 15.5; 13.7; 14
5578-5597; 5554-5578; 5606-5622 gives -0.7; 14.9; 15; 14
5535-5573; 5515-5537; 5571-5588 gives 0.5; 13.5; 14.3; 15.5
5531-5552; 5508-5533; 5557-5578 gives 0.4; 13.2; 13.7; 15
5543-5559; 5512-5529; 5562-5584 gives 0.1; 13.2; 14.3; 15.2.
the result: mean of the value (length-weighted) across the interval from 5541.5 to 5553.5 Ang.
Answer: 14.1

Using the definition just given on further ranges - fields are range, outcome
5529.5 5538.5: 13.4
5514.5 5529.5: 13.4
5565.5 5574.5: 14.6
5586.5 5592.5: 14.4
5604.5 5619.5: 14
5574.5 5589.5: 15.5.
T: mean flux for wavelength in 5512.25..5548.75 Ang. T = 13.4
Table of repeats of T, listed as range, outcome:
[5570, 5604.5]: 14.6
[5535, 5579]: 14.5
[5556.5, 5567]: 14.9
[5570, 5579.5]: 15.4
